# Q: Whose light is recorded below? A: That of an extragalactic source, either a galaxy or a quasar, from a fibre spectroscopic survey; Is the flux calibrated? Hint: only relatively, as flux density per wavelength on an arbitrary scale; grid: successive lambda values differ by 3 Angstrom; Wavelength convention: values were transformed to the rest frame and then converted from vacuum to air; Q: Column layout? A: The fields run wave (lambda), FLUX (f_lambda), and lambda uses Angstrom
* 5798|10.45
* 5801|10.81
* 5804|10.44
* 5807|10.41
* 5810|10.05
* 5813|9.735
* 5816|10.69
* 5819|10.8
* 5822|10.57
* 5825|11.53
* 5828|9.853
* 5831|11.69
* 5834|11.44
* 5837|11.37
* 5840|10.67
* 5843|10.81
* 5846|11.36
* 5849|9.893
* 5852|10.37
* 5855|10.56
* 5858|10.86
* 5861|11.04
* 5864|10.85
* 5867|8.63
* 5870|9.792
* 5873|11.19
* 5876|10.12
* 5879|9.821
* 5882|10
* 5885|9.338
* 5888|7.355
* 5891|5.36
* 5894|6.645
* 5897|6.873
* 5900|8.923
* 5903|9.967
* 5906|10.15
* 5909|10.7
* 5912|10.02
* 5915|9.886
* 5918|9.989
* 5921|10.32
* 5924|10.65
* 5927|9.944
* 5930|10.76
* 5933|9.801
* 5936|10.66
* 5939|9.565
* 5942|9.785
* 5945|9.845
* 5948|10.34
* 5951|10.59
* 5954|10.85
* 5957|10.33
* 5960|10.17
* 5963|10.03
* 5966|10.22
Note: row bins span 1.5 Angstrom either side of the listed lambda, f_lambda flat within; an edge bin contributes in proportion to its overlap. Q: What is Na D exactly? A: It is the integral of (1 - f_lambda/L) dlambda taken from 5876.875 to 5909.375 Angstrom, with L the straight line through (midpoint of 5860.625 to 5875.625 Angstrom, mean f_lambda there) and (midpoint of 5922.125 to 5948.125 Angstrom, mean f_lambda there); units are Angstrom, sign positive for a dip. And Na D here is 5.1 Angstrom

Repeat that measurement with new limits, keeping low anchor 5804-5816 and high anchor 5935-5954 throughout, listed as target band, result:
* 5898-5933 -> 0.4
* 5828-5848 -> -1.8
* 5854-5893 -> 2.4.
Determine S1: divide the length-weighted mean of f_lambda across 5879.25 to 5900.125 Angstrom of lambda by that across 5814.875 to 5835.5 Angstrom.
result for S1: 0.7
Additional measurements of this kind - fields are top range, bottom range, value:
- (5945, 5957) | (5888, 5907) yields 1.33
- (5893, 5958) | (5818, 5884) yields 0.93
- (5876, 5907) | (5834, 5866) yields 0.79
